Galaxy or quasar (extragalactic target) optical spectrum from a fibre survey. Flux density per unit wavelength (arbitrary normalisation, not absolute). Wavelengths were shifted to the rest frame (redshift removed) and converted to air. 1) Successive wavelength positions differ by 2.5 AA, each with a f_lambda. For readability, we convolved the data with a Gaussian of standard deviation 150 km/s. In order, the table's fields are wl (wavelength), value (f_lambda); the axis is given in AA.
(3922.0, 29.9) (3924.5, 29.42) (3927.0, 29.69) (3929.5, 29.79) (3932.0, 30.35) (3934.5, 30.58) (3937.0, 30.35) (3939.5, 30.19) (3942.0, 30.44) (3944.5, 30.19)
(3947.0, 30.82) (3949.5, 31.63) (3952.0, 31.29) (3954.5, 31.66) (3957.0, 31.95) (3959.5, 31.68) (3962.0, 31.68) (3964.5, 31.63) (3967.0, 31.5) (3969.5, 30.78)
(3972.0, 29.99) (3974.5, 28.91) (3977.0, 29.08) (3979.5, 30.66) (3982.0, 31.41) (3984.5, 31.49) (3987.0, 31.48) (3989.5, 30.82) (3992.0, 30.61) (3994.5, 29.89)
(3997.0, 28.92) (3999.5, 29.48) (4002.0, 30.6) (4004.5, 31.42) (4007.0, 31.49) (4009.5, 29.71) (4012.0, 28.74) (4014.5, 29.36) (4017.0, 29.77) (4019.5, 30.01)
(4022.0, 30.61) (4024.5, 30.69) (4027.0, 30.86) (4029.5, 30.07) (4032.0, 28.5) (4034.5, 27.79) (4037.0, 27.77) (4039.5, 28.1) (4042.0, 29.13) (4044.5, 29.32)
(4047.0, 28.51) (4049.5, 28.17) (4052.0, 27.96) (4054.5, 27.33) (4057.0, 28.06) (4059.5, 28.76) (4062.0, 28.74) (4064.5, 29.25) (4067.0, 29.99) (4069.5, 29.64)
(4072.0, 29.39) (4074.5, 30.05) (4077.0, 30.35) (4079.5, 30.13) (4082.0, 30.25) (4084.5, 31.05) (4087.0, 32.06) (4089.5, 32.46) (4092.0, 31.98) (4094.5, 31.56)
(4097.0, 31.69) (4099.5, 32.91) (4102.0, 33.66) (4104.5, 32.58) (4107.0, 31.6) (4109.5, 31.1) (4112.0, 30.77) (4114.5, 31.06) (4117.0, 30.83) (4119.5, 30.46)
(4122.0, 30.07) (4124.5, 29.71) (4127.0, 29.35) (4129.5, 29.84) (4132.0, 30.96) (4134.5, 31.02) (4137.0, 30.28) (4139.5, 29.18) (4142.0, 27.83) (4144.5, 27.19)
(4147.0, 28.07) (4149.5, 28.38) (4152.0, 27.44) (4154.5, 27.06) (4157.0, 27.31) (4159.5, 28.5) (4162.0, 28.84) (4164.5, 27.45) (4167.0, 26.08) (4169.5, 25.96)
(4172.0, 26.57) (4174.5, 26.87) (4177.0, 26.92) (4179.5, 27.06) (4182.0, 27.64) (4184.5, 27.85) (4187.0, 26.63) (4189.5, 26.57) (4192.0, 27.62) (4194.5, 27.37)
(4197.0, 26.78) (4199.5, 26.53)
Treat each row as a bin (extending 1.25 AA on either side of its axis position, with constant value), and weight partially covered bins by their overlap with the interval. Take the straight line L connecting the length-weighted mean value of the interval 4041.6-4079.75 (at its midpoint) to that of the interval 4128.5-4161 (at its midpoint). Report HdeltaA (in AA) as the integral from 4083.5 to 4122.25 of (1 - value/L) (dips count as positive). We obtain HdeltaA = -3.8 AA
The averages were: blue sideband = 29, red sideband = 28.7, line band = 31.7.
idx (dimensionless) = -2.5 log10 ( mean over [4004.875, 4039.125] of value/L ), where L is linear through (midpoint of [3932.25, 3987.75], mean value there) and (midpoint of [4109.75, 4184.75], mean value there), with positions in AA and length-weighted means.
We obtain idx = 0.017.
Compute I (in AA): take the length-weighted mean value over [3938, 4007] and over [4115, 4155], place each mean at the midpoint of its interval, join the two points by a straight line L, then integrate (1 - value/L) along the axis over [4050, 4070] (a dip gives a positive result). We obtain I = 0.9 AA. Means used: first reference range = 30.8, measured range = 28.7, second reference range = 29.3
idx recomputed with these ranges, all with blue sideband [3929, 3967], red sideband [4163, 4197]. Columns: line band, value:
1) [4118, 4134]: -0.08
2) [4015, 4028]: -0.02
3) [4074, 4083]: -0.05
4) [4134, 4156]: -0.03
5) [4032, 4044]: 0.04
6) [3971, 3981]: 0.03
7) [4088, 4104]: -0.14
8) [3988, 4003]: 0.00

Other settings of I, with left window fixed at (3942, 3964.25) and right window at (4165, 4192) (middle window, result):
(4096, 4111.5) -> -2.1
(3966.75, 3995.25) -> 0.2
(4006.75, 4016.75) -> 0.2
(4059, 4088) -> -1.0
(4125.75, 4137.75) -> -1.1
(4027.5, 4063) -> 1.2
